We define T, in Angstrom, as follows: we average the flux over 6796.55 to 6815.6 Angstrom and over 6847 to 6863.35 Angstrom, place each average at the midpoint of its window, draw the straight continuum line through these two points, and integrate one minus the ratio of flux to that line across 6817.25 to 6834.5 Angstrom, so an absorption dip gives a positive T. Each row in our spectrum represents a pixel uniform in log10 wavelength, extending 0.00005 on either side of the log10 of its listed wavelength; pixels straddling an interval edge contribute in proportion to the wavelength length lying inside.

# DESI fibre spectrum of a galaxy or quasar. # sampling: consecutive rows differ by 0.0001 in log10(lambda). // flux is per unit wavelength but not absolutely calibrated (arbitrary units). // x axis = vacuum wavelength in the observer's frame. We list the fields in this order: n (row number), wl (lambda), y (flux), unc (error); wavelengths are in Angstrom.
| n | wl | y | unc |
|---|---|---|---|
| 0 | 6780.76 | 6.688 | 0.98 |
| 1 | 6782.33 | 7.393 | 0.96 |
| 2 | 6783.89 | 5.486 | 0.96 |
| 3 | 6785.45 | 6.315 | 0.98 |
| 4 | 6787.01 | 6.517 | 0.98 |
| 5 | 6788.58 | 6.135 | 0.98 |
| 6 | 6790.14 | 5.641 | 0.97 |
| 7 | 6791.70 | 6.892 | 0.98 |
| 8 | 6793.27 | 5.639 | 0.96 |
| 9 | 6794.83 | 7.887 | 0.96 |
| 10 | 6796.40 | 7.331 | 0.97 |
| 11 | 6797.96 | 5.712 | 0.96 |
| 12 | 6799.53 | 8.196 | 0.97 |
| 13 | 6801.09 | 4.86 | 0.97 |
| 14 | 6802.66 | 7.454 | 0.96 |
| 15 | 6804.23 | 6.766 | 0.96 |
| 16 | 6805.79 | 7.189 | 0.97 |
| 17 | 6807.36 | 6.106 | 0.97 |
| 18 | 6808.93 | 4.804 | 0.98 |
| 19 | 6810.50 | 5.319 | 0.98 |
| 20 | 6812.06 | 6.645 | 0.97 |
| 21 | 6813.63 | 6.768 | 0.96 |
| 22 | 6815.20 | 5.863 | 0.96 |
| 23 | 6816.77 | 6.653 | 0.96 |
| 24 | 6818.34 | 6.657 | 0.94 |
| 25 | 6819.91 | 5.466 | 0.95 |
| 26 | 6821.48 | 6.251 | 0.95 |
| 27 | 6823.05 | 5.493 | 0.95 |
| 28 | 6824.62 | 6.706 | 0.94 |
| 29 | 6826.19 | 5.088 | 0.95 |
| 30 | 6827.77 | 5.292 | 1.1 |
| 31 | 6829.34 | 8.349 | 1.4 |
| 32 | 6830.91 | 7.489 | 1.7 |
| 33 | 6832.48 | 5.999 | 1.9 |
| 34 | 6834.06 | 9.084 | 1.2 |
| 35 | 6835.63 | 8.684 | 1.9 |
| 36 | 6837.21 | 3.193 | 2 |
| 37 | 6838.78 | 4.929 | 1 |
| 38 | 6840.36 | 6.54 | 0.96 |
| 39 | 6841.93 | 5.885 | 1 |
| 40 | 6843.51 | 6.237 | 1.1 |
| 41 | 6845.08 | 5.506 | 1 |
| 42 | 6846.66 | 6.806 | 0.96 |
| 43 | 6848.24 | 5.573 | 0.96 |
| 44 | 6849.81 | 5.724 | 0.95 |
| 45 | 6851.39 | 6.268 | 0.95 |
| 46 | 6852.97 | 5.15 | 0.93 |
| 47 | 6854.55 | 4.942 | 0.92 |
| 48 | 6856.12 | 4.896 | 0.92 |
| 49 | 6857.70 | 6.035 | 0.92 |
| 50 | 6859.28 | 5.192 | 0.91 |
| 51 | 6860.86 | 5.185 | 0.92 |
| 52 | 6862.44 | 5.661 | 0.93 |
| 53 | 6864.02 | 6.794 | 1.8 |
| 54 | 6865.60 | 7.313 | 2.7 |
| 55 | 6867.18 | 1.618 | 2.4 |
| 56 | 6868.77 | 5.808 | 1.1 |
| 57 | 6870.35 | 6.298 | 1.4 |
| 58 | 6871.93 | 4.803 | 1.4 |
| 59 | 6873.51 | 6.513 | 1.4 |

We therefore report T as -1.38 Angstrom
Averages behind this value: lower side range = 6.35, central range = 6.48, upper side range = 5.51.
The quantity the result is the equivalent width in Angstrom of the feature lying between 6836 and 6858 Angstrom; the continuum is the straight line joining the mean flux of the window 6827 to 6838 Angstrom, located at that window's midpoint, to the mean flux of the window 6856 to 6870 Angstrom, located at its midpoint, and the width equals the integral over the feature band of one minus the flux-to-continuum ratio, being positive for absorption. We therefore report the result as 2.1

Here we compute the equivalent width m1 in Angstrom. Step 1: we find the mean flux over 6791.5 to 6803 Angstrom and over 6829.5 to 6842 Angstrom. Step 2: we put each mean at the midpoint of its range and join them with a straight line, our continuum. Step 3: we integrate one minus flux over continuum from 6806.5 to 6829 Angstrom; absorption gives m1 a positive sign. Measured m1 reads 2.2 Angstrom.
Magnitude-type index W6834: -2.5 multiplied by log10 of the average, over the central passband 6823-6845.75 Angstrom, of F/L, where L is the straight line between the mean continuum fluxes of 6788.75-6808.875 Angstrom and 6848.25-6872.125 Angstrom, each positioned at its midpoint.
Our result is -0.071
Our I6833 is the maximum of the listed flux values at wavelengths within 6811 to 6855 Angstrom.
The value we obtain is 9.084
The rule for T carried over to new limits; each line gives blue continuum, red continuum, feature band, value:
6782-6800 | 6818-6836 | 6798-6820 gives 0.9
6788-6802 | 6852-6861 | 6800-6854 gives -3.4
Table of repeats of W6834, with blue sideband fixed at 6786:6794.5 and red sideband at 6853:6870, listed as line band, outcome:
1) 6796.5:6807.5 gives -0.098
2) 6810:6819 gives -0.070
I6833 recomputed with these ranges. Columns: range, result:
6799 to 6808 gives 8.196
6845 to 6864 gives 6.806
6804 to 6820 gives 7.189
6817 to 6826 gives 6.706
